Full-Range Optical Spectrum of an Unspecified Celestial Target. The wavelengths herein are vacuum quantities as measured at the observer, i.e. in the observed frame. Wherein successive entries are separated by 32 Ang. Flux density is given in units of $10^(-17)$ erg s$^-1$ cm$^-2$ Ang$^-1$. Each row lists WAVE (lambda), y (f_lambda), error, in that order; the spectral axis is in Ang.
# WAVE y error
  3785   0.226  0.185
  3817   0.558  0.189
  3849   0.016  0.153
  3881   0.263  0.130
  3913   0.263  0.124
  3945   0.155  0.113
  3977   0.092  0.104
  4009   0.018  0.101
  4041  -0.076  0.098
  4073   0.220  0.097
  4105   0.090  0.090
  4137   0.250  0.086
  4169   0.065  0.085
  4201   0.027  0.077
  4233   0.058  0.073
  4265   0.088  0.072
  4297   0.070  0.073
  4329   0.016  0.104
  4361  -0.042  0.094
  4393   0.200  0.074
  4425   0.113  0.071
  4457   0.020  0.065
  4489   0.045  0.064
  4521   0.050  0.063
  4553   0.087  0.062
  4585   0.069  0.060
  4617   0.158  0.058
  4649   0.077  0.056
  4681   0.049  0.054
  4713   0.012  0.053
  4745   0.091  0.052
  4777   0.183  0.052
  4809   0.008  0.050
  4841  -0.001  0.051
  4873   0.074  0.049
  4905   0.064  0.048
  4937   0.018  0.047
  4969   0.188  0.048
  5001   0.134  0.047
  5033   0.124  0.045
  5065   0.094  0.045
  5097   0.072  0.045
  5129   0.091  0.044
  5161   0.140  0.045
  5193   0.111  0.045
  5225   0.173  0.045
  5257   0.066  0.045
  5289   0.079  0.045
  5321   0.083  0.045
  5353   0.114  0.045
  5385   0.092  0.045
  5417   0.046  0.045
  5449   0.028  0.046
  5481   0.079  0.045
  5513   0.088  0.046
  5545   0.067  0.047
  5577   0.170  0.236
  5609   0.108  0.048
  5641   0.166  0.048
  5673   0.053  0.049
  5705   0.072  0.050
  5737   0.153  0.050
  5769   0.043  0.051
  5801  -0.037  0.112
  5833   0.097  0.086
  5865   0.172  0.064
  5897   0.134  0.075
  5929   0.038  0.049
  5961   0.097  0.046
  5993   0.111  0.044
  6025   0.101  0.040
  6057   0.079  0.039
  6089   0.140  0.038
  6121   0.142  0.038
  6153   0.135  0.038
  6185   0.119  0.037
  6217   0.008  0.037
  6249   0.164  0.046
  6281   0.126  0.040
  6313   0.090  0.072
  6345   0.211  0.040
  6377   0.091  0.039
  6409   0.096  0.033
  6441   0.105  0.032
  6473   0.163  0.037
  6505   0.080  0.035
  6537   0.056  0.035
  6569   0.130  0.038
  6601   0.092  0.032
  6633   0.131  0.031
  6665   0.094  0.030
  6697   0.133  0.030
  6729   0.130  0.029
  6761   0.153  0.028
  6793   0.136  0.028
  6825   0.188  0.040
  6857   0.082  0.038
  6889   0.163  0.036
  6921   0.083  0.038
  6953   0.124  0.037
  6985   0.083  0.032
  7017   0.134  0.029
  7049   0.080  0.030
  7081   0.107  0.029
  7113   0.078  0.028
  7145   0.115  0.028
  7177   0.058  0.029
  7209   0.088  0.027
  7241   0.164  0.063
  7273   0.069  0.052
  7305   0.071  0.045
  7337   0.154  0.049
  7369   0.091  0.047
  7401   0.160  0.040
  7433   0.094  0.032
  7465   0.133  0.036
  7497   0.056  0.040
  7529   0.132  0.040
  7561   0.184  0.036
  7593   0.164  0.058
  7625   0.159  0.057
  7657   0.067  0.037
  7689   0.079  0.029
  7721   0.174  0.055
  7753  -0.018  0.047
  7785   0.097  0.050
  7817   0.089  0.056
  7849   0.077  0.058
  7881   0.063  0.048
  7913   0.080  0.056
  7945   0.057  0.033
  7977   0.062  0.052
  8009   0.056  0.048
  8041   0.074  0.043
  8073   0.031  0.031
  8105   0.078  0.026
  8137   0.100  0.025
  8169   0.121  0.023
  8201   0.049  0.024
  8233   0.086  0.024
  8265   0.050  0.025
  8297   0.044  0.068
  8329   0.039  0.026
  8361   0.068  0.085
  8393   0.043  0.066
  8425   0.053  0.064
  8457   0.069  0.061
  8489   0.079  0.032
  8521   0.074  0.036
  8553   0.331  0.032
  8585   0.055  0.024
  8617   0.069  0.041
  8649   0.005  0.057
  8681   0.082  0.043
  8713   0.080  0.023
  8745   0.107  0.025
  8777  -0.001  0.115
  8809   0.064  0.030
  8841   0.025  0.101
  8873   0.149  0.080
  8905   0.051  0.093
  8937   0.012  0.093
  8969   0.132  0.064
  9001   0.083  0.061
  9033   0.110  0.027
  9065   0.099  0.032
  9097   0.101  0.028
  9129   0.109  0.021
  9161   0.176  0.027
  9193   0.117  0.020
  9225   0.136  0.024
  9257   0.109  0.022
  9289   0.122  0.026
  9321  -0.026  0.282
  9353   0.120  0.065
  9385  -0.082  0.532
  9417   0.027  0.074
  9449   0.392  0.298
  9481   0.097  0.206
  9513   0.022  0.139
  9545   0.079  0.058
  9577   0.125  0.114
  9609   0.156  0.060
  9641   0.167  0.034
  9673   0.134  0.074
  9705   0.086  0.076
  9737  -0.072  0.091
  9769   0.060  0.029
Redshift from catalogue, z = 1.29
